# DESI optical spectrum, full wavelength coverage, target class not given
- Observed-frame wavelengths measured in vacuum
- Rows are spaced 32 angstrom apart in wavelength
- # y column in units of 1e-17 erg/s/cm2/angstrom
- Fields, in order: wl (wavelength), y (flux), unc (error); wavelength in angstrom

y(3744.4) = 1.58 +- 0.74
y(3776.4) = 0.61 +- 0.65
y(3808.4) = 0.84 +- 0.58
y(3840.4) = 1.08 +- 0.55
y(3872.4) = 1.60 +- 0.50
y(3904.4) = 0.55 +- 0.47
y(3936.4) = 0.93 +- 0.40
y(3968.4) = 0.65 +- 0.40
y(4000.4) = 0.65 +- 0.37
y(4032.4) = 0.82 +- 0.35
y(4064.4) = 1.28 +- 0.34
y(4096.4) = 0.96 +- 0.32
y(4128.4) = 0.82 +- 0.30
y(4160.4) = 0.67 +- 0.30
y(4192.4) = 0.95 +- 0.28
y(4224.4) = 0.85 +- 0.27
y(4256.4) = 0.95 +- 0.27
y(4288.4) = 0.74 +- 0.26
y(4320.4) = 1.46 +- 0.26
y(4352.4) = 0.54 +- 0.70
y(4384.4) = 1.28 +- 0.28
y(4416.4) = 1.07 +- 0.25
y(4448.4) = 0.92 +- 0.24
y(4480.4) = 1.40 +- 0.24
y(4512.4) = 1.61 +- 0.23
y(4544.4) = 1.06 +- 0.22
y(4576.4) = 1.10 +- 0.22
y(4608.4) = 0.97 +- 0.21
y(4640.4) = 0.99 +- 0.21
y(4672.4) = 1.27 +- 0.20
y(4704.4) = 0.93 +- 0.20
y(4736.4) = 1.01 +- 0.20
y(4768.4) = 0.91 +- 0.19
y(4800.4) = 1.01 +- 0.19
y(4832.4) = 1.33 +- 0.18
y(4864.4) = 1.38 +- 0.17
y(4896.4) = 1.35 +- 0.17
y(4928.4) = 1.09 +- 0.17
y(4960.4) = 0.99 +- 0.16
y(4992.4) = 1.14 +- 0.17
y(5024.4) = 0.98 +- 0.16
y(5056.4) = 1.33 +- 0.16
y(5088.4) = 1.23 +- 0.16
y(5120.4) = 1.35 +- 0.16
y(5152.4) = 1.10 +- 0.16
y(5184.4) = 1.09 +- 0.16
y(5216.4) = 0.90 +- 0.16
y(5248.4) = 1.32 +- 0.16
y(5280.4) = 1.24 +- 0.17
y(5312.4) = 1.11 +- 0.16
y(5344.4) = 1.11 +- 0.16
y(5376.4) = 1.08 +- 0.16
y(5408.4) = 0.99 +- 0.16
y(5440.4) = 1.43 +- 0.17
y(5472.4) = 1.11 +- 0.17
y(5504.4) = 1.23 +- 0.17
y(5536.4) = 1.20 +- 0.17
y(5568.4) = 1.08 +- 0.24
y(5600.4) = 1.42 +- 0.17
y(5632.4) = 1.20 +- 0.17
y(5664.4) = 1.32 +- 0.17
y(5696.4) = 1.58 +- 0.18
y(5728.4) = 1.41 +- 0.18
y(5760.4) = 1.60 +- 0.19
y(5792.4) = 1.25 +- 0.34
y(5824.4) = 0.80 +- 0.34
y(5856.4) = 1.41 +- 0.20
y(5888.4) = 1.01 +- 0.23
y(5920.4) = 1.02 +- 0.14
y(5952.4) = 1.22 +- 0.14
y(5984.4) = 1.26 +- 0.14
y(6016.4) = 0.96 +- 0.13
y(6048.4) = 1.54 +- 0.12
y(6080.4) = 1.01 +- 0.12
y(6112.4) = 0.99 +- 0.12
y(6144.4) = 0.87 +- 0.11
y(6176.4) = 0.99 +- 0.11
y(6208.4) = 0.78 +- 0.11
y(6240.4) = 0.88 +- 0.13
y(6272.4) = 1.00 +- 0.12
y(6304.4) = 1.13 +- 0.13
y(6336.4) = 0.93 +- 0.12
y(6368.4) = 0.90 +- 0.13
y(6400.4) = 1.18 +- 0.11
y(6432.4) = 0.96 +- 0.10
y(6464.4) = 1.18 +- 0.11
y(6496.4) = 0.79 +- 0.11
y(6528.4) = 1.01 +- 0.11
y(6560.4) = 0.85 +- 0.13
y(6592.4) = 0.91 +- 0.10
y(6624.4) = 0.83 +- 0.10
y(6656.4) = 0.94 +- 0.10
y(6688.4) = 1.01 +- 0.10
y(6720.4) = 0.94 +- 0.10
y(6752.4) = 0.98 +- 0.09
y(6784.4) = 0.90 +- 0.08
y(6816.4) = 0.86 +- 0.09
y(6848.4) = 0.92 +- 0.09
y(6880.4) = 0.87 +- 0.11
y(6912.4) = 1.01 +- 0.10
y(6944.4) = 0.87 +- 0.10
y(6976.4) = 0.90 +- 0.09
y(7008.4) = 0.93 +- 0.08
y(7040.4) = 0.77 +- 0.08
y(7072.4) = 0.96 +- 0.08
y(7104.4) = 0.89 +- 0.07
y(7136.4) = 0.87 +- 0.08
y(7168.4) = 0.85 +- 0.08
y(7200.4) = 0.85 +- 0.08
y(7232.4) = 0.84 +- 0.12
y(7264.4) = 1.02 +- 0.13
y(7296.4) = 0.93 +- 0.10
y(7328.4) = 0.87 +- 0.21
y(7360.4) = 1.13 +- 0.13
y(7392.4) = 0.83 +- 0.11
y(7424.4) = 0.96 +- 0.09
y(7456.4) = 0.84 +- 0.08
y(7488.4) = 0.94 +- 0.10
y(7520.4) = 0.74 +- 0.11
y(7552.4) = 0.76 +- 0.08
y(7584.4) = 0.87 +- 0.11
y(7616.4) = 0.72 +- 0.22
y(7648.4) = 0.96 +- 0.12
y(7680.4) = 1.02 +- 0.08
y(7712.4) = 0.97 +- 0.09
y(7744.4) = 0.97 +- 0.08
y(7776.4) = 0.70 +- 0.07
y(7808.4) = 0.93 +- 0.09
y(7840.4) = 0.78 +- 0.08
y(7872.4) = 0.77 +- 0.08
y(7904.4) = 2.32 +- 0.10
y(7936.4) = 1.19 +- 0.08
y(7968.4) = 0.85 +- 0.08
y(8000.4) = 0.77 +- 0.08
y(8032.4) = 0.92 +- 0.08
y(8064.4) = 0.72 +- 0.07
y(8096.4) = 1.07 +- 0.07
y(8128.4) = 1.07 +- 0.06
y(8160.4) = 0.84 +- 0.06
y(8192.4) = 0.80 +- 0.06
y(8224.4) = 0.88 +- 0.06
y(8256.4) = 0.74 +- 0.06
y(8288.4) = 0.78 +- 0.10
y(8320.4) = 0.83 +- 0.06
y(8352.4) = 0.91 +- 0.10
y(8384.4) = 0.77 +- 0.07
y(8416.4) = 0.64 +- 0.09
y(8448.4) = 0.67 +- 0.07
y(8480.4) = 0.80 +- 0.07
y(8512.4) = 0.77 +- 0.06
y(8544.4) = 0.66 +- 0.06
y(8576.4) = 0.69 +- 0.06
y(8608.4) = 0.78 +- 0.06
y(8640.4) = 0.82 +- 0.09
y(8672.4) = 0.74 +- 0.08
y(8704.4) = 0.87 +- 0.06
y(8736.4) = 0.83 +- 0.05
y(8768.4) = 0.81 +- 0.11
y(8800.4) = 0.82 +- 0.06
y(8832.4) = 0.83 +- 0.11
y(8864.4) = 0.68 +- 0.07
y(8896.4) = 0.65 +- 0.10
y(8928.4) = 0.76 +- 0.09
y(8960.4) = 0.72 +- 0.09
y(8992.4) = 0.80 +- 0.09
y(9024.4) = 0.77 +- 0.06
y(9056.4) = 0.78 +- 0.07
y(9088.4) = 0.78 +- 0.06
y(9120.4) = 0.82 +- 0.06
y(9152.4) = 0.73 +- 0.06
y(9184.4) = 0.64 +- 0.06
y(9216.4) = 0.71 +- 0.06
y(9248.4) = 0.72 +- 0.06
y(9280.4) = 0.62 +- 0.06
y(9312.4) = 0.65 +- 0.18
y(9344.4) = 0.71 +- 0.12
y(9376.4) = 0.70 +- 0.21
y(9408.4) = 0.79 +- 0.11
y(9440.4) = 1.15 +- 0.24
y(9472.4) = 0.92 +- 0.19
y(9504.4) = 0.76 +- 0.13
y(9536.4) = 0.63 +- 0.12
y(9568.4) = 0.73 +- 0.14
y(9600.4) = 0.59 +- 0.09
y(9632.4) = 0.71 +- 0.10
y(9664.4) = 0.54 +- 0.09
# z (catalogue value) 0.206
